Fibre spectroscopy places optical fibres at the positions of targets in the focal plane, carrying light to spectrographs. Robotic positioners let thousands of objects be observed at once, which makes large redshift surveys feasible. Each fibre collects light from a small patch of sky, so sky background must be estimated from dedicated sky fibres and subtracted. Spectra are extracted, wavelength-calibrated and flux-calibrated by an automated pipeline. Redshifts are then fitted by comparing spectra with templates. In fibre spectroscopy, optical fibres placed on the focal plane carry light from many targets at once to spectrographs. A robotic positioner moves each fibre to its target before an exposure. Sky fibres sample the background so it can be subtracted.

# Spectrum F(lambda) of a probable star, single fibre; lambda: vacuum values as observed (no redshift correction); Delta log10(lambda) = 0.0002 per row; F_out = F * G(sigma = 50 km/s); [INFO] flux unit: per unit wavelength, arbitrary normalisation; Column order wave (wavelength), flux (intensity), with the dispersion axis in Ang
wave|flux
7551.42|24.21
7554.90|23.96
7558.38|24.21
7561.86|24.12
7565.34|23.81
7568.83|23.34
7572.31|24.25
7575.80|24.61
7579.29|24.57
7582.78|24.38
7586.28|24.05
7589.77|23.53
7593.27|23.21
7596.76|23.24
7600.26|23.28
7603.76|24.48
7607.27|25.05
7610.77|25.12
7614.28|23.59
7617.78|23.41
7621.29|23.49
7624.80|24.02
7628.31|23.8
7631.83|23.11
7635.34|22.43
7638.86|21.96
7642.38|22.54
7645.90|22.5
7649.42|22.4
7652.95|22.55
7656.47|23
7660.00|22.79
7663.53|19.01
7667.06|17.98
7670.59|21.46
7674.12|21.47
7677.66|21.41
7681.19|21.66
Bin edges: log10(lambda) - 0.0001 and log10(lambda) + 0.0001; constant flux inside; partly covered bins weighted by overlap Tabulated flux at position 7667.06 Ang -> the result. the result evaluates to 17.98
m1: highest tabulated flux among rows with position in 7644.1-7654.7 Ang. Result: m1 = 22.55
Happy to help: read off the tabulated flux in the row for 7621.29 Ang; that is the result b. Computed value 23.49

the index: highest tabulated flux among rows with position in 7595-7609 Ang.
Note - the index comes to 25.05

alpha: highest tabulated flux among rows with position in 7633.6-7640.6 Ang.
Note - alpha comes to 22.43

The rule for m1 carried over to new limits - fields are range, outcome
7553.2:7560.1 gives 24.21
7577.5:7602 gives 24.57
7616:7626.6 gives 24.02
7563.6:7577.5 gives 24.61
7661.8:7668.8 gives 19.01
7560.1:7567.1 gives 24.12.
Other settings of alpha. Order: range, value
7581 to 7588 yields 24.38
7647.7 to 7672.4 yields 23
